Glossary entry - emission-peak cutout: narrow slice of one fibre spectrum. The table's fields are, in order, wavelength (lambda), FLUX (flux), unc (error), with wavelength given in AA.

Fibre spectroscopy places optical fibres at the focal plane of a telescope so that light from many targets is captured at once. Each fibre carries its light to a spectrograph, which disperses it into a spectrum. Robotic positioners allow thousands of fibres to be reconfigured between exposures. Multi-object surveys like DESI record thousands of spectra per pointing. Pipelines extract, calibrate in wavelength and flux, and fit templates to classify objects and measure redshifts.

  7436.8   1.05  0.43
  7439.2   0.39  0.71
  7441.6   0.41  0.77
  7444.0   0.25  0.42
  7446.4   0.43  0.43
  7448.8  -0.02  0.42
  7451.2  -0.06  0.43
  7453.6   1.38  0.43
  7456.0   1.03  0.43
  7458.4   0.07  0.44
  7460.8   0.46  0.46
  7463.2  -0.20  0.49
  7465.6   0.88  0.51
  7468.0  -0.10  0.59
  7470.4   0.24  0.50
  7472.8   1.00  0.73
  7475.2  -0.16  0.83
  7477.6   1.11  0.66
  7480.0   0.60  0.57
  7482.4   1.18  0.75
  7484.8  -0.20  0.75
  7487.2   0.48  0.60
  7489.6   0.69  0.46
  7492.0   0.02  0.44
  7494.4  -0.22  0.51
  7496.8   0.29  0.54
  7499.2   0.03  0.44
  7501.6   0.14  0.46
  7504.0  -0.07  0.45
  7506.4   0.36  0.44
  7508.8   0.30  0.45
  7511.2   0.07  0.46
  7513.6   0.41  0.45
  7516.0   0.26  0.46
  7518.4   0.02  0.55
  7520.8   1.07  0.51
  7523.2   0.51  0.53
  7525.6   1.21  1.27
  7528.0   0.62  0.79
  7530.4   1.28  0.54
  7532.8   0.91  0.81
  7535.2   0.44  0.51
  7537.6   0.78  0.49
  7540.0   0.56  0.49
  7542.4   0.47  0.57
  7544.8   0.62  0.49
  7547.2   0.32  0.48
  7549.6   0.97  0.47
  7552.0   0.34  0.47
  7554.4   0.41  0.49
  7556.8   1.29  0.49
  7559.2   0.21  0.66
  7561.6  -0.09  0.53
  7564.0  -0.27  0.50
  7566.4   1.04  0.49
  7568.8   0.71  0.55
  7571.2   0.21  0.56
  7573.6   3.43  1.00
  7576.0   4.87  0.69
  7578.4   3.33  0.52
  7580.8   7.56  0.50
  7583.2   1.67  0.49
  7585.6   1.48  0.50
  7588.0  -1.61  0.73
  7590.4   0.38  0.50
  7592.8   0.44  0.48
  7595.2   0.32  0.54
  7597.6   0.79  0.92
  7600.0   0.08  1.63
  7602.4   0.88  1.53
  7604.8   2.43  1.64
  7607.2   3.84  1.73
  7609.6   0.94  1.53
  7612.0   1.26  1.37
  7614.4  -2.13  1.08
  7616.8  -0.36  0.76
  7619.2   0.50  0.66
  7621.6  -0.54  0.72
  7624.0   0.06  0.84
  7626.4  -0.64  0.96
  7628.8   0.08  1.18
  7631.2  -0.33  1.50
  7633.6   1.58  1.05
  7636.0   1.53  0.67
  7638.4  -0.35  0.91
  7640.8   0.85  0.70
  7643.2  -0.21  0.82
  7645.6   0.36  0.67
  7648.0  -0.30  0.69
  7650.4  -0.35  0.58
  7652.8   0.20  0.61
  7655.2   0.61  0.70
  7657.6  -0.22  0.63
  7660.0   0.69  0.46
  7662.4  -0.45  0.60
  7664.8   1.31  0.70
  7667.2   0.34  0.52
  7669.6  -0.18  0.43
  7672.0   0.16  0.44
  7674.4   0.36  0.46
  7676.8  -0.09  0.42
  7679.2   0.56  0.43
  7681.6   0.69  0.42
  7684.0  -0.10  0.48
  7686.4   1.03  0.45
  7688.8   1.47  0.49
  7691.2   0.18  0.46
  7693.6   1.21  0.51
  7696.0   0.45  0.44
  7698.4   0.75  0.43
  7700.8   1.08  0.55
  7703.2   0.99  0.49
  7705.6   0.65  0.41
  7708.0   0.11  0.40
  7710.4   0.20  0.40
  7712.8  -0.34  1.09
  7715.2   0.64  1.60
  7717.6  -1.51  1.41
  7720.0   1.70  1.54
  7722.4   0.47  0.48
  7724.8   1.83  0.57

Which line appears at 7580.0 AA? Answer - [O II]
